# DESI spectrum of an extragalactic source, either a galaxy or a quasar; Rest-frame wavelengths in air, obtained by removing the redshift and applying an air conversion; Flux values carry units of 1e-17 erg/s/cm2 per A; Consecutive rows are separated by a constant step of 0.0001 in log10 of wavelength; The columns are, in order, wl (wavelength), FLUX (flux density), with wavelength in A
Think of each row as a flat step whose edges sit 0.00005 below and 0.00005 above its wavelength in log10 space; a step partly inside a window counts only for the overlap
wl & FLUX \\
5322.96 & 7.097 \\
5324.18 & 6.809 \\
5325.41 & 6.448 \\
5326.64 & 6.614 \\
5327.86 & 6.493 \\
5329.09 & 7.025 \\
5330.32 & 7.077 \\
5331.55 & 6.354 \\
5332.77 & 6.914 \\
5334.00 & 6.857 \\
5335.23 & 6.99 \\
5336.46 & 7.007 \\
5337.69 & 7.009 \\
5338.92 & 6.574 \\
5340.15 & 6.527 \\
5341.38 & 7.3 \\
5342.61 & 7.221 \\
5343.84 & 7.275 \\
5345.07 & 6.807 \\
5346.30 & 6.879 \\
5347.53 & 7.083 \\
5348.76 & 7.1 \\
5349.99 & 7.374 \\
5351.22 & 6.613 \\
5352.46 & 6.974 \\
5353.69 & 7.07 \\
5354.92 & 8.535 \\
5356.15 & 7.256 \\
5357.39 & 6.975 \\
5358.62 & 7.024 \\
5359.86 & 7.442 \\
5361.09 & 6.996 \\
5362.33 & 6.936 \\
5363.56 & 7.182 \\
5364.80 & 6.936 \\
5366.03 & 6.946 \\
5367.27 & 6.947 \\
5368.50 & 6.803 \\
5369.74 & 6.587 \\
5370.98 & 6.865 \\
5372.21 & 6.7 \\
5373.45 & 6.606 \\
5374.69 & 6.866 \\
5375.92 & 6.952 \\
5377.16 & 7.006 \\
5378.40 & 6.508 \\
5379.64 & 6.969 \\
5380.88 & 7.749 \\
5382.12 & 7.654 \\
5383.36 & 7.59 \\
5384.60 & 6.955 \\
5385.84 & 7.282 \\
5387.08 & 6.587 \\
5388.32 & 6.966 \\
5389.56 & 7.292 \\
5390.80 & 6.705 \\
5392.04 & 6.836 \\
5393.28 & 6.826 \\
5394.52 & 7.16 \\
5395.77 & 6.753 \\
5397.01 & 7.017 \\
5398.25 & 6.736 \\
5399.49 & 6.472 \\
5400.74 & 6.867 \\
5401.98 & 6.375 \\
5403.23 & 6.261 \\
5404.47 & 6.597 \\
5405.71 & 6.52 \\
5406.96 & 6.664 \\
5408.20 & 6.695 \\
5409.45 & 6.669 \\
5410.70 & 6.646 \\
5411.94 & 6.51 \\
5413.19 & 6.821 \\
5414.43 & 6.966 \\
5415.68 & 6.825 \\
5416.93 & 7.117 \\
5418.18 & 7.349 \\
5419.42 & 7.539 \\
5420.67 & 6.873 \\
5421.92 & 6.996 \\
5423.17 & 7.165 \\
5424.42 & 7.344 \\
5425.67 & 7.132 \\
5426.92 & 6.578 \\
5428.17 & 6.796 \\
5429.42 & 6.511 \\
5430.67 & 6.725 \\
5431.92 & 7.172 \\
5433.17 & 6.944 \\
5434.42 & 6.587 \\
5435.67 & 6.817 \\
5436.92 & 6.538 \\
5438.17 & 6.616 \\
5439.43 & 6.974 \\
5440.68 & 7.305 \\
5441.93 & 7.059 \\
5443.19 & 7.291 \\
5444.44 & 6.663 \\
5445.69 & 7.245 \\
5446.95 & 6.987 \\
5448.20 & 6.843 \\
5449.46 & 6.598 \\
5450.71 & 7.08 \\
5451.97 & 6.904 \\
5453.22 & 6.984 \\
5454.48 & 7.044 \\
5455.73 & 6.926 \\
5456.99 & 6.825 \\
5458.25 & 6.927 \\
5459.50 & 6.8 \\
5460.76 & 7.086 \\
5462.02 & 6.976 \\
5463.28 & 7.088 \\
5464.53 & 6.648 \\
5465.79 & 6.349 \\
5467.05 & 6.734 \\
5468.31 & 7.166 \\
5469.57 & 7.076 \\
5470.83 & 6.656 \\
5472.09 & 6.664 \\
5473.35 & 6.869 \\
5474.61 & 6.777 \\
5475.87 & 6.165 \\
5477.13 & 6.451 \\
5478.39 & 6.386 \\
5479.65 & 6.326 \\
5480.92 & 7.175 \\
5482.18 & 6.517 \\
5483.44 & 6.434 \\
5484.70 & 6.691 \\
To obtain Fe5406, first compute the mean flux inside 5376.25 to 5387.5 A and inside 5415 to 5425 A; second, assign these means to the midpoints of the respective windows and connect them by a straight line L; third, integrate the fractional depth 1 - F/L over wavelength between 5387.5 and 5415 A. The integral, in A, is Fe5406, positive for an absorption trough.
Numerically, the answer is 1.6 A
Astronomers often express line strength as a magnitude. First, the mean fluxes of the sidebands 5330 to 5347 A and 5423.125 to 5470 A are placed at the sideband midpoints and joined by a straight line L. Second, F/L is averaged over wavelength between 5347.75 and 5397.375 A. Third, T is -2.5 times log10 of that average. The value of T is -0.02 mag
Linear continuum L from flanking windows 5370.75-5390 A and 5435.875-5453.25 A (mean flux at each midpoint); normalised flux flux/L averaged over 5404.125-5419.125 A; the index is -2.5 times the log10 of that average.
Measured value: 0.029 mag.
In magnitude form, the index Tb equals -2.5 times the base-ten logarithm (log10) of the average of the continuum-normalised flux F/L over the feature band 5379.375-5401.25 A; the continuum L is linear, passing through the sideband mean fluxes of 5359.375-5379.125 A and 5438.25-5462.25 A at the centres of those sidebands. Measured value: -0.02 mag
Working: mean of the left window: 6.89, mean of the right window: 6.96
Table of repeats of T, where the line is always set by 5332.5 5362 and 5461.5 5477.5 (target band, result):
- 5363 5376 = 0.03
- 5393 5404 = 0.04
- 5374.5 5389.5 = -0.02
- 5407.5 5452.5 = -0.01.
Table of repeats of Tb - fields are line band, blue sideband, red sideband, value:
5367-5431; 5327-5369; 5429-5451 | 0.010 mag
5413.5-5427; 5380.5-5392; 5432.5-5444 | -0.015 mag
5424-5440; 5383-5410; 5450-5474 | 0.005 mag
